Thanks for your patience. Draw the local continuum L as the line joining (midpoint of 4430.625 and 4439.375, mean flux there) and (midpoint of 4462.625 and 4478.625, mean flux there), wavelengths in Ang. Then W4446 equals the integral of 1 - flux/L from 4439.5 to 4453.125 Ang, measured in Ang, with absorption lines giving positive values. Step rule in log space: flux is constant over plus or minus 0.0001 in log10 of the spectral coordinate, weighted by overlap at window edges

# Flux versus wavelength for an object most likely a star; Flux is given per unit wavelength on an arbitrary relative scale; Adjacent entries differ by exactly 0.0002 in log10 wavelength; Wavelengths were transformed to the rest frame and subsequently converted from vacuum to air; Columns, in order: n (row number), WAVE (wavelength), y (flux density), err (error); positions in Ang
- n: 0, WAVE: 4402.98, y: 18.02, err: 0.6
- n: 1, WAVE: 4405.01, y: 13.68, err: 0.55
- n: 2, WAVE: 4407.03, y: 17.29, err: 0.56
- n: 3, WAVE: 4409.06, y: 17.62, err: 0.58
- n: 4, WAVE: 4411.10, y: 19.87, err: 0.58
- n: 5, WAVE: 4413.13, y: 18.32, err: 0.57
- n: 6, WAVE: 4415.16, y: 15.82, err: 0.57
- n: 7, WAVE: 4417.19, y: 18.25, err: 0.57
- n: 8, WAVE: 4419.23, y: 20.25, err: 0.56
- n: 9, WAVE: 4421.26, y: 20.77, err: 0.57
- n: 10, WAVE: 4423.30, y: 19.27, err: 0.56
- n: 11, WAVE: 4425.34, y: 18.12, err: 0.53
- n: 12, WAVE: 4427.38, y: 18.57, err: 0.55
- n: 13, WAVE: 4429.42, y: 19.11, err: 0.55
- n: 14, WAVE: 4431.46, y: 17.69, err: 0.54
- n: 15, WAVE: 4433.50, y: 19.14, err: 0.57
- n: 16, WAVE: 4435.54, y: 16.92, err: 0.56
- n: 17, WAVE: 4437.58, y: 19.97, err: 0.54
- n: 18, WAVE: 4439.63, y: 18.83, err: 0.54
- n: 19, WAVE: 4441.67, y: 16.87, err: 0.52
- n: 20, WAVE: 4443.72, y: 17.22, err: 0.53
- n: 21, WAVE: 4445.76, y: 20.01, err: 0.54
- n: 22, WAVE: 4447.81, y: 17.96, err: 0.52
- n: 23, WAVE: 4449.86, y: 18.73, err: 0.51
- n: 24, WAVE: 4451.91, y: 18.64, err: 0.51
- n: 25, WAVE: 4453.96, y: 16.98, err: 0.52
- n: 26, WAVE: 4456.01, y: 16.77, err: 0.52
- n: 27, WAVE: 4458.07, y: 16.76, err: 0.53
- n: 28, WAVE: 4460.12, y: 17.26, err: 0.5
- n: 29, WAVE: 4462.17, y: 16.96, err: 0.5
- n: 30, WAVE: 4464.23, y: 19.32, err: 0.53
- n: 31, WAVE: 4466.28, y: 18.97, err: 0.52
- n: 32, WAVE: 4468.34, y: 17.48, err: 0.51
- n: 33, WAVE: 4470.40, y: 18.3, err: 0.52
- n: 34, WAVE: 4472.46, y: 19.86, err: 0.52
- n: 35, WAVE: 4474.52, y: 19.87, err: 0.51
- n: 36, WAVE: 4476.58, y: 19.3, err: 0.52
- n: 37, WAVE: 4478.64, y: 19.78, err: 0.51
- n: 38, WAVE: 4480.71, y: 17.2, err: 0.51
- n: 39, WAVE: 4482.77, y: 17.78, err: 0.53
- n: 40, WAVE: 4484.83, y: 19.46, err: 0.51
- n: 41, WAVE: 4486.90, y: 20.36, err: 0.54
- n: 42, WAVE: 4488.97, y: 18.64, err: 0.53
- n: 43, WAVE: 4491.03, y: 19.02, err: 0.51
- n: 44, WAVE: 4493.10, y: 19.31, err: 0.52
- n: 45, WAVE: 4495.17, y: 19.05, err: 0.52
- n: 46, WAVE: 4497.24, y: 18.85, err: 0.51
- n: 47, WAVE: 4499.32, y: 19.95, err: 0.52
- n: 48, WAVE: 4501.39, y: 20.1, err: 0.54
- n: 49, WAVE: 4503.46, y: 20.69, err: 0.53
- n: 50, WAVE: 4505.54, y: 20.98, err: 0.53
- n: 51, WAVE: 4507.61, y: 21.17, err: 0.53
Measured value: 0.3 Ang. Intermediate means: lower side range 18.5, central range 18.3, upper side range 19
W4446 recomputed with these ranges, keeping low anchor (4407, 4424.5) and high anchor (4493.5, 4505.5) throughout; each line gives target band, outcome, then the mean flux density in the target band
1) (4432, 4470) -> 2.18 Ang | 18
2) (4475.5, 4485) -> 0.44 Ang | 18.7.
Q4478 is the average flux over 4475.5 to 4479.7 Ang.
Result 19.5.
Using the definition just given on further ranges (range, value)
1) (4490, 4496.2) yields 19.1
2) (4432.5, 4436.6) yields 18.1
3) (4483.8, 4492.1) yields 19.4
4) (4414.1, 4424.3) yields 18.9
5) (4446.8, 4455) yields 18.1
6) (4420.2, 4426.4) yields 19.4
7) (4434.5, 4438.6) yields 18.5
